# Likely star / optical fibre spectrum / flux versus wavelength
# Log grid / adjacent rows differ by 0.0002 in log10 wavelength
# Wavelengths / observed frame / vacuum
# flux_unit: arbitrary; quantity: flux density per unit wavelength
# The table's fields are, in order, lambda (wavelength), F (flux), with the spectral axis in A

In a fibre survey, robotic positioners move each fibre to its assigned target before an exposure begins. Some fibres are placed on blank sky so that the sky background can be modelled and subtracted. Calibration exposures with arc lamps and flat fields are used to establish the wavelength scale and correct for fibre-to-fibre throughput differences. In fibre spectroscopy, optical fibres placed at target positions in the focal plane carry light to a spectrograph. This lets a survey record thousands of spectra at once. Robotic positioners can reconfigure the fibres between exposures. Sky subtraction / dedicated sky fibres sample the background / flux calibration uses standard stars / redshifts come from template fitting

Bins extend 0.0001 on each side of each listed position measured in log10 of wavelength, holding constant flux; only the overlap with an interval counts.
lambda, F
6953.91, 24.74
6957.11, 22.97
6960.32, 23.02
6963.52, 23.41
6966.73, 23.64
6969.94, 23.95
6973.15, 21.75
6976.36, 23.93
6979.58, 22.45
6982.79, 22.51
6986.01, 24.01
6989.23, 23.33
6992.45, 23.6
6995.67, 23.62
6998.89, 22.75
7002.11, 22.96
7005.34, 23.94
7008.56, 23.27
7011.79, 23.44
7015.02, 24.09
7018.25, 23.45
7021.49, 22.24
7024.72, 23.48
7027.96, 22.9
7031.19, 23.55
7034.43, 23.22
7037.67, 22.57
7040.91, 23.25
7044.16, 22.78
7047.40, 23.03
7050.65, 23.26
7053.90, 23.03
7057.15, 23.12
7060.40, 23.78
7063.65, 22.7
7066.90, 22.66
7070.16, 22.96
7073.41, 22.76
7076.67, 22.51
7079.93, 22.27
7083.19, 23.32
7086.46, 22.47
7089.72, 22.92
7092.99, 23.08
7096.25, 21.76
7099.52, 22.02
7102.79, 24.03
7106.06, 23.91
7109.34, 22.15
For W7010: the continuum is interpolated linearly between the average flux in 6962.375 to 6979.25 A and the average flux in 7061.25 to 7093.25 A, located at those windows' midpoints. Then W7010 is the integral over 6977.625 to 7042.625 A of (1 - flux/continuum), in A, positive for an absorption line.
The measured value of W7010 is -0.4 A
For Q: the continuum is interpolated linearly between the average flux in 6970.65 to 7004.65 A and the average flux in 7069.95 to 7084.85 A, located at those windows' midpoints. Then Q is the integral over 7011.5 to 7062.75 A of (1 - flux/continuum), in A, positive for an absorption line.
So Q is -0.6 A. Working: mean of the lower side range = 23.1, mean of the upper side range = 22.7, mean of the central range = 23.2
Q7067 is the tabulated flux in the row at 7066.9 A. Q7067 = 22.66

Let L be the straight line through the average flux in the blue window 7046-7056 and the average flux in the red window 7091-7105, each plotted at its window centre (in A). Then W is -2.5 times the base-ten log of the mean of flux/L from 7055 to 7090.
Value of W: 0.00 mag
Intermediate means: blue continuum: 23.1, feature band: 22.9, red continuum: 22.8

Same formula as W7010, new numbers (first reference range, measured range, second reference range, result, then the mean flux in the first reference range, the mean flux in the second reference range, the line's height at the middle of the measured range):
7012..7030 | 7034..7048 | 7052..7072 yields 0.13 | 23.3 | 23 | 23.2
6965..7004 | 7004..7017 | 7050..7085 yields -0.31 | 23.2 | 22.9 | 23.1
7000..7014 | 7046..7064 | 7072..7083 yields -0.25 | 23.4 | 22.6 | 22.9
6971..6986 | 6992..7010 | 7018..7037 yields -0.30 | 22.8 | 23.1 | 23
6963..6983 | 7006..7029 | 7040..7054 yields -0.23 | 23.1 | 23.1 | 23.1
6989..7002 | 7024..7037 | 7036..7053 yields -0.09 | 23.3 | 23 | 23.1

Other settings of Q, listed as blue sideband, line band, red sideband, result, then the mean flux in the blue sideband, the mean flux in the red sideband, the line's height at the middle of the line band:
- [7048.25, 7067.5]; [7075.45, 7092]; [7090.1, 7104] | 0.1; 23.1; 22.7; 22.8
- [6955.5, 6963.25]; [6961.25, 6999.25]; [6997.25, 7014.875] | -0.1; 23.1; 23.3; 23.2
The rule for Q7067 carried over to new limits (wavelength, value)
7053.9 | 23.03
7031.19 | 23.55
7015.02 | 24.09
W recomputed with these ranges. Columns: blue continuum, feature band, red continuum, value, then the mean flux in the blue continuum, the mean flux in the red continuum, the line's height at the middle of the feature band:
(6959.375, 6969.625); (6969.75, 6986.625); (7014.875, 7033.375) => 0.02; 23.5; 23.2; 23.4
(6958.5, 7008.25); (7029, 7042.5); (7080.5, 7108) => 0.00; 23.3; 22.9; 23.1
